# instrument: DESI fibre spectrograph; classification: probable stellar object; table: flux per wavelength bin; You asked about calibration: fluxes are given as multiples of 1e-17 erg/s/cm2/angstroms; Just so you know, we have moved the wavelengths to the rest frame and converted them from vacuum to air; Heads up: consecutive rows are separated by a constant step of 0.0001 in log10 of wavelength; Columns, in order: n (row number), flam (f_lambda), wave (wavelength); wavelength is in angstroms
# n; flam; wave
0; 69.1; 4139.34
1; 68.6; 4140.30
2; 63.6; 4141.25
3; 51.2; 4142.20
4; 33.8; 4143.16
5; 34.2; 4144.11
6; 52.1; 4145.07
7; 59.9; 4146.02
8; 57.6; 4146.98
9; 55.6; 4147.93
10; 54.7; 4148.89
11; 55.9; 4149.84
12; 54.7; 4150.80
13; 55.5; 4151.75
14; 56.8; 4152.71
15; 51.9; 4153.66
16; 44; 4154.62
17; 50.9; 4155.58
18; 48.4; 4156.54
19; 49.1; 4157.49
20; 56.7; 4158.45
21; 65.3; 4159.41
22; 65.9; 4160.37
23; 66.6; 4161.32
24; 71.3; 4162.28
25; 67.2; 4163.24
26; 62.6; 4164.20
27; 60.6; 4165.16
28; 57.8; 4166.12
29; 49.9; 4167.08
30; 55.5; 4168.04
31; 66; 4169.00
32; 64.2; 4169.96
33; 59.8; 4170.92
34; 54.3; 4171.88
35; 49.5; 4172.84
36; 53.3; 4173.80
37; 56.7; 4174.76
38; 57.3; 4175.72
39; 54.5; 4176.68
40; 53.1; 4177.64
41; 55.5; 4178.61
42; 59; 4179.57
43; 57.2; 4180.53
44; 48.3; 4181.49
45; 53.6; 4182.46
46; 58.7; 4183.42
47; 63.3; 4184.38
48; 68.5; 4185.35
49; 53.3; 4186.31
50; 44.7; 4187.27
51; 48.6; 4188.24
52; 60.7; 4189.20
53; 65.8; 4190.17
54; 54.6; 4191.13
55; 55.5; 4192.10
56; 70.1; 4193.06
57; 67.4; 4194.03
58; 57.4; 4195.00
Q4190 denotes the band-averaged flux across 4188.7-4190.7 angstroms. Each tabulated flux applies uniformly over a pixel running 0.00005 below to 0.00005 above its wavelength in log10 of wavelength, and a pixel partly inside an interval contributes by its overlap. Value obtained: 63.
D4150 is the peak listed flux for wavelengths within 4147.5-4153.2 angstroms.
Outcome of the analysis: 56.8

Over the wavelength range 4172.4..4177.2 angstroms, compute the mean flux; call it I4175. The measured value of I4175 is 54.4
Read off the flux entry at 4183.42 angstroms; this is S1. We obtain 58.7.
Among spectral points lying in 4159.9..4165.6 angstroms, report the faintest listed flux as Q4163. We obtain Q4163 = 60.6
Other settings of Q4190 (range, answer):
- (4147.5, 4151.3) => 55.3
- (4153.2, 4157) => 48.7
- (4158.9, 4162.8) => 67.2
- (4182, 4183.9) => 56.3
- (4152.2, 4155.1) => 50.9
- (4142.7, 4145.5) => 39.8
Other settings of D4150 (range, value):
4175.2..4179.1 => 57.3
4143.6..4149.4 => 59.9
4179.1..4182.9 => 59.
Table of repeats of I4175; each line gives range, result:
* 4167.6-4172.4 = 59.9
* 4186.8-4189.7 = 51.3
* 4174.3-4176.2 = 57.1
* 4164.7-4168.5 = 55.9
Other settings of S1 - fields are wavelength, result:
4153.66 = 51.9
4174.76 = 56.7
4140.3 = 68.6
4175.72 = 57.3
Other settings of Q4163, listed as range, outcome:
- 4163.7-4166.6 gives 57.8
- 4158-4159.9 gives 56.7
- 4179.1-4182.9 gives 48.3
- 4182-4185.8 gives 53.6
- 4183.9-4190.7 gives 44.7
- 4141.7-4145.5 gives 33.8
